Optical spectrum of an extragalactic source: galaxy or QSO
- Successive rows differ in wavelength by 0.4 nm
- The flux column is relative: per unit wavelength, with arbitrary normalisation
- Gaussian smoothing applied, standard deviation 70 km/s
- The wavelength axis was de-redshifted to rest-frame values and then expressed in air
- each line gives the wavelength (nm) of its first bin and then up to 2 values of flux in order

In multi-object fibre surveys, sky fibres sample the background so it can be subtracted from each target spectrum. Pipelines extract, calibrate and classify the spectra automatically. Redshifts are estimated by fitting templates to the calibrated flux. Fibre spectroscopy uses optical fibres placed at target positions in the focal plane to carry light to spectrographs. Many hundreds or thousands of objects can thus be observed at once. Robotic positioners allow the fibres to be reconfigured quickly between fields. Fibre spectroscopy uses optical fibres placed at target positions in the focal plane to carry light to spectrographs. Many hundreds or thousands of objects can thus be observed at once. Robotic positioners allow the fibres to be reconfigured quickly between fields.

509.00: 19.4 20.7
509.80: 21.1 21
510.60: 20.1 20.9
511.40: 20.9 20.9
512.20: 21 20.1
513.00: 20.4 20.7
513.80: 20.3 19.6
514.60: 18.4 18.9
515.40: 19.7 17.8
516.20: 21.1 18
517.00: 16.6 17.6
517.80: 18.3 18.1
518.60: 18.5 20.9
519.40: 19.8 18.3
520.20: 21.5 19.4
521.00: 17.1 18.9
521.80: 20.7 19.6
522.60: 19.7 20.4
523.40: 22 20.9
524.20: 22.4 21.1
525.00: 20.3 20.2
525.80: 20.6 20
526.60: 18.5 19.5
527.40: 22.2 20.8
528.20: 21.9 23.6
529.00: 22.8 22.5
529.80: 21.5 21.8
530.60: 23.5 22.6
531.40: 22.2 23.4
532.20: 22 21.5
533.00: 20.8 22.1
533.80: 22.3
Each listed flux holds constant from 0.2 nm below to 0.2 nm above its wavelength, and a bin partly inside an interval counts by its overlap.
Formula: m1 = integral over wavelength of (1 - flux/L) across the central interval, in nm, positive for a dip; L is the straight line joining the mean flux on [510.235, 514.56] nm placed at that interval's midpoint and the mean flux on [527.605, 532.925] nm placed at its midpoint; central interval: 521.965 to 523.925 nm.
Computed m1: 0.09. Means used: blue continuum 20.4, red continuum 22.3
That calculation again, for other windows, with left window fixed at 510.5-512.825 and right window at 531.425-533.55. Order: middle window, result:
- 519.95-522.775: 0.23 nm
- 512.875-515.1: 0.12 nm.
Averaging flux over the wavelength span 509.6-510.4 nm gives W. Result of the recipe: 21.1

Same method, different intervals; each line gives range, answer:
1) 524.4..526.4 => 20.4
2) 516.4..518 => 17.6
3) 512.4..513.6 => 20.4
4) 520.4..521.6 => 18.5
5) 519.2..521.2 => 19.2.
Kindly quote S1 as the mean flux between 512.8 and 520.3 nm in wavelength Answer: 19.2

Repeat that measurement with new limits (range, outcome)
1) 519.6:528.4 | 20.3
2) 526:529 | 21.1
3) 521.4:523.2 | 20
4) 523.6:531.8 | 21.5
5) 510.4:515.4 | 20.2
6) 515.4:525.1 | 19.5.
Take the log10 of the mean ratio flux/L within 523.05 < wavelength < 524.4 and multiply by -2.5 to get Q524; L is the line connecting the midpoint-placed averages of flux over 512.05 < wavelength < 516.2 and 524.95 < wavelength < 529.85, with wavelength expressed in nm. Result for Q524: -0.04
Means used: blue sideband 19.7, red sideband 21.1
